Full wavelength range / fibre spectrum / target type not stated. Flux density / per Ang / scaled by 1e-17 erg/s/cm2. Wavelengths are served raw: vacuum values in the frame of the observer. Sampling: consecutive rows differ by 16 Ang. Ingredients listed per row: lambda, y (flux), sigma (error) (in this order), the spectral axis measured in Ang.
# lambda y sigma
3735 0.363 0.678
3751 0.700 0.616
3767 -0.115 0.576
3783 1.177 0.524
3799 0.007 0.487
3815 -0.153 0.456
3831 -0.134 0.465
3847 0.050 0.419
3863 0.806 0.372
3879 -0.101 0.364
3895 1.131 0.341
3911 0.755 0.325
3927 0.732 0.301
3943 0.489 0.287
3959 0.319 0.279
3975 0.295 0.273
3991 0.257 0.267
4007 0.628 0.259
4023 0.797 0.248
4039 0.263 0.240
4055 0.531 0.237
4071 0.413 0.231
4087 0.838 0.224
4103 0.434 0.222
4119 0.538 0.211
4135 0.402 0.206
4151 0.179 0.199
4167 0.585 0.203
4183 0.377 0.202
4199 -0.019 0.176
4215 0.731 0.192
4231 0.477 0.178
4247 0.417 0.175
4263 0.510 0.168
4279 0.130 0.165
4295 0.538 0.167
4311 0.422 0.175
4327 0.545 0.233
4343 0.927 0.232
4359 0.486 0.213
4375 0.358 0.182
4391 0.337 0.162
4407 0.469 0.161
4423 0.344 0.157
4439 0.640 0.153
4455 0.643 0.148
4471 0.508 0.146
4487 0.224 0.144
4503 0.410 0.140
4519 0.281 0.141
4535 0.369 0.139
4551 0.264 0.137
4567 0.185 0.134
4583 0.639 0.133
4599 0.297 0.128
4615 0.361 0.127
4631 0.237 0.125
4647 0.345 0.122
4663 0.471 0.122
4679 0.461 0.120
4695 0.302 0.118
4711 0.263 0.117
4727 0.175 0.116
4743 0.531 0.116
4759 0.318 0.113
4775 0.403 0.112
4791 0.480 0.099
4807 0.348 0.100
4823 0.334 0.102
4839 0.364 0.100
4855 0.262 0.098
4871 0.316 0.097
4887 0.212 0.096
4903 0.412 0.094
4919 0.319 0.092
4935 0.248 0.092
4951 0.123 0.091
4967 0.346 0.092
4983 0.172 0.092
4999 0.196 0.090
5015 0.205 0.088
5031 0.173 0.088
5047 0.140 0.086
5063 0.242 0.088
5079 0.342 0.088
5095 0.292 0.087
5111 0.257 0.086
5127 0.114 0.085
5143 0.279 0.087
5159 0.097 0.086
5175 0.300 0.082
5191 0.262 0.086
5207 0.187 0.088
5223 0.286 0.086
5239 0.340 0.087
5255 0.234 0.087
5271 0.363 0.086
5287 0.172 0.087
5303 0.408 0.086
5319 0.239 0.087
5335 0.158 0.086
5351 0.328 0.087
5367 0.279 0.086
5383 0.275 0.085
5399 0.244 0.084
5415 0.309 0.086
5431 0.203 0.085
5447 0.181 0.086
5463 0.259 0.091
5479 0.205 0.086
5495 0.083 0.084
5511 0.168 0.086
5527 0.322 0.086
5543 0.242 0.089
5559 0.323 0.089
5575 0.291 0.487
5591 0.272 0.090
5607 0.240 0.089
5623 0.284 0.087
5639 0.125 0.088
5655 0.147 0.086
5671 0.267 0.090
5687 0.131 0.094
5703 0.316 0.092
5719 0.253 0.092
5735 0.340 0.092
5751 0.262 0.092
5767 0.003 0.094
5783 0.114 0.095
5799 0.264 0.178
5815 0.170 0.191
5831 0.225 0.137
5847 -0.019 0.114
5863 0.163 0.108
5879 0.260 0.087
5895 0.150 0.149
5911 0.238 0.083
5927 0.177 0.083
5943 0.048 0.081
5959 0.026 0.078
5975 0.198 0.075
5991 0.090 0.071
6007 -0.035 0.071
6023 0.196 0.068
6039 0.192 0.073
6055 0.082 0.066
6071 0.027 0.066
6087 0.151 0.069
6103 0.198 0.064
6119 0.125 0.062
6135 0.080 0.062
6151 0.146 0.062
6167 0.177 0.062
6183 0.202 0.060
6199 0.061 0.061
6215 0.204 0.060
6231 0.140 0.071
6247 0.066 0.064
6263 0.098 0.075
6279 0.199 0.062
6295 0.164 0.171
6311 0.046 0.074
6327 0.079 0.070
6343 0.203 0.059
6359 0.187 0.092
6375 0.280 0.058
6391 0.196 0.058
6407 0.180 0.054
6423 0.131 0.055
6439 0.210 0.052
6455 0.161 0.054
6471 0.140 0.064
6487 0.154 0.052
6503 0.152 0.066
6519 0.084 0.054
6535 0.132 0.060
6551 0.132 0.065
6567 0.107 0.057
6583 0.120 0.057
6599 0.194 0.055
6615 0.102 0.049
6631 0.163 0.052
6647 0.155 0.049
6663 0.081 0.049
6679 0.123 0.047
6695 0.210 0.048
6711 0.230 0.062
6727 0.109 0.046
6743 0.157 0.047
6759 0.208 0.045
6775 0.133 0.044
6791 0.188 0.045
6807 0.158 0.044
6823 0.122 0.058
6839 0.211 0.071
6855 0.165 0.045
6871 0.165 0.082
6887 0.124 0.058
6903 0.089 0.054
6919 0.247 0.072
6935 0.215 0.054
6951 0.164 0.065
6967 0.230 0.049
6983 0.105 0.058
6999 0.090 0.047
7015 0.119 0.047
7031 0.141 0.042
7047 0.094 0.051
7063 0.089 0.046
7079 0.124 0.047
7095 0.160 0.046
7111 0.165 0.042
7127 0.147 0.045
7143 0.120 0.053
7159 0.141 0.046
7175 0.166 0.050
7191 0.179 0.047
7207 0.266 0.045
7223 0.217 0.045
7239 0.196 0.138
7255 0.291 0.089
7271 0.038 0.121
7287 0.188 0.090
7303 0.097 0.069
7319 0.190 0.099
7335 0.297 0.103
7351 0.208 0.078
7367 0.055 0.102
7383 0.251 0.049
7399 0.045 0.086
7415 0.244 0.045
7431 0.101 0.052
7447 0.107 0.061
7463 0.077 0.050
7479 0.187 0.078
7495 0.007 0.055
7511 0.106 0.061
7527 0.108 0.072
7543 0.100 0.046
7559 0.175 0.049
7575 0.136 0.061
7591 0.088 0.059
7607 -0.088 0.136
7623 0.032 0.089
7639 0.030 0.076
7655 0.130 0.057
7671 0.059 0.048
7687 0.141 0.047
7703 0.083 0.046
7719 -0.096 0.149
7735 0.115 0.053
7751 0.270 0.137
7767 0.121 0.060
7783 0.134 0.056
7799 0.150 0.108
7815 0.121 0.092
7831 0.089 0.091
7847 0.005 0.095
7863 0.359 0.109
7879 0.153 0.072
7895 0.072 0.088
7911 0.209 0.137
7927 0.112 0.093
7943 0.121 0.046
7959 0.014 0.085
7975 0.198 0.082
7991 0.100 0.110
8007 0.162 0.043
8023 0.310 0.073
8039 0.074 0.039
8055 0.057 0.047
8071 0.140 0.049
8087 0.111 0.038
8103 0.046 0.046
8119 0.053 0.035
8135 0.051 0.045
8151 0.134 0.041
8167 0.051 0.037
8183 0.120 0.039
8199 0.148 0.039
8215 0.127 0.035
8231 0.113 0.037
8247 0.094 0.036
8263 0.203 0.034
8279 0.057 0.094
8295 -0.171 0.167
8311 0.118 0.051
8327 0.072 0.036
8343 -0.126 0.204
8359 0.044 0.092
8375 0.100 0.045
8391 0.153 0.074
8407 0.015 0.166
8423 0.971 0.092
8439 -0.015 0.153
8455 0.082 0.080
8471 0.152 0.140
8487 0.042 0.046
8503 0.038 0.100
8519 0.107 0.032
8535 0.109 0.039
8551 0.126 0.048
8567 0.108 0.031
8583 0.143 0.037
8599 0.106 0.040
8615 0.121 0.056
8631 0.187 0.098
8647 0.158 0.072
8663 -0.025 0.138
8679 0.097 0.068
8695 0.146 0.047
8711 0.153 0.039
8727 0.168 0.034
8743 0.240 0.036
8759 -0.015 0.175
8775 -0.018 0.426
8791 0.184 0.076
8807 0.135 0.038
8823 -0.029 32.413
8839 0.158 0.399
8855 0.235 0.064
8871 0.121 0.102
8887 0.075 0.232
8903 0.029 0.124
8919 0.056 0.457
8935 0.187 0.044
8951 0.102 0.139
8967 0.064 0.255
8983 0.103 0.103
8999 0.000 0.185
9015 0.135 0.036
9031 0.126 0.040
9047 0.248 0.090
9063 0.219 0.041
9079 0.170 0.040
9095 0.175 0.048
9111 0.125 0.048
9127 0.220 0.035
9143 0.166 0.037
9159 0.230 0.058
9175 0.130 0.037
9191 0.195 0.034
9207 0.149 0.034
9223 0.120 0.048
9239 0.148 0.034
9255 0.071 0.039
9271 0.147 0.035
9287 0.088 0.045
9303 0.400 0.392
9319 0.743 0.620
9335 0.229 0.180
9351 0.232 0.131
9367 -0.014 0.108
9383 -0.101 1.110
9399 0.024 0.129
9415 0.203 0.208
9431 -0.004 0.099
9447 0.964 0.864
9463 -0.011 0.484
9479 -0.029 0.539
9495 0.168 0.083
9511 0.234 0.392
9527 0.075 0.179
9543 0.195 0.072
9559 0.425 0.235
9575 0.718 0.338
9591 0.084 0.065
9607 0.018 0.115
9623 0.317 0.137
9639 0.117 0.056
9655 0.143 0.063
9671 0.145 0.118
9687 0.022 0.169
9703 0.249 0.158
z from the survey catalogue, 1.259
